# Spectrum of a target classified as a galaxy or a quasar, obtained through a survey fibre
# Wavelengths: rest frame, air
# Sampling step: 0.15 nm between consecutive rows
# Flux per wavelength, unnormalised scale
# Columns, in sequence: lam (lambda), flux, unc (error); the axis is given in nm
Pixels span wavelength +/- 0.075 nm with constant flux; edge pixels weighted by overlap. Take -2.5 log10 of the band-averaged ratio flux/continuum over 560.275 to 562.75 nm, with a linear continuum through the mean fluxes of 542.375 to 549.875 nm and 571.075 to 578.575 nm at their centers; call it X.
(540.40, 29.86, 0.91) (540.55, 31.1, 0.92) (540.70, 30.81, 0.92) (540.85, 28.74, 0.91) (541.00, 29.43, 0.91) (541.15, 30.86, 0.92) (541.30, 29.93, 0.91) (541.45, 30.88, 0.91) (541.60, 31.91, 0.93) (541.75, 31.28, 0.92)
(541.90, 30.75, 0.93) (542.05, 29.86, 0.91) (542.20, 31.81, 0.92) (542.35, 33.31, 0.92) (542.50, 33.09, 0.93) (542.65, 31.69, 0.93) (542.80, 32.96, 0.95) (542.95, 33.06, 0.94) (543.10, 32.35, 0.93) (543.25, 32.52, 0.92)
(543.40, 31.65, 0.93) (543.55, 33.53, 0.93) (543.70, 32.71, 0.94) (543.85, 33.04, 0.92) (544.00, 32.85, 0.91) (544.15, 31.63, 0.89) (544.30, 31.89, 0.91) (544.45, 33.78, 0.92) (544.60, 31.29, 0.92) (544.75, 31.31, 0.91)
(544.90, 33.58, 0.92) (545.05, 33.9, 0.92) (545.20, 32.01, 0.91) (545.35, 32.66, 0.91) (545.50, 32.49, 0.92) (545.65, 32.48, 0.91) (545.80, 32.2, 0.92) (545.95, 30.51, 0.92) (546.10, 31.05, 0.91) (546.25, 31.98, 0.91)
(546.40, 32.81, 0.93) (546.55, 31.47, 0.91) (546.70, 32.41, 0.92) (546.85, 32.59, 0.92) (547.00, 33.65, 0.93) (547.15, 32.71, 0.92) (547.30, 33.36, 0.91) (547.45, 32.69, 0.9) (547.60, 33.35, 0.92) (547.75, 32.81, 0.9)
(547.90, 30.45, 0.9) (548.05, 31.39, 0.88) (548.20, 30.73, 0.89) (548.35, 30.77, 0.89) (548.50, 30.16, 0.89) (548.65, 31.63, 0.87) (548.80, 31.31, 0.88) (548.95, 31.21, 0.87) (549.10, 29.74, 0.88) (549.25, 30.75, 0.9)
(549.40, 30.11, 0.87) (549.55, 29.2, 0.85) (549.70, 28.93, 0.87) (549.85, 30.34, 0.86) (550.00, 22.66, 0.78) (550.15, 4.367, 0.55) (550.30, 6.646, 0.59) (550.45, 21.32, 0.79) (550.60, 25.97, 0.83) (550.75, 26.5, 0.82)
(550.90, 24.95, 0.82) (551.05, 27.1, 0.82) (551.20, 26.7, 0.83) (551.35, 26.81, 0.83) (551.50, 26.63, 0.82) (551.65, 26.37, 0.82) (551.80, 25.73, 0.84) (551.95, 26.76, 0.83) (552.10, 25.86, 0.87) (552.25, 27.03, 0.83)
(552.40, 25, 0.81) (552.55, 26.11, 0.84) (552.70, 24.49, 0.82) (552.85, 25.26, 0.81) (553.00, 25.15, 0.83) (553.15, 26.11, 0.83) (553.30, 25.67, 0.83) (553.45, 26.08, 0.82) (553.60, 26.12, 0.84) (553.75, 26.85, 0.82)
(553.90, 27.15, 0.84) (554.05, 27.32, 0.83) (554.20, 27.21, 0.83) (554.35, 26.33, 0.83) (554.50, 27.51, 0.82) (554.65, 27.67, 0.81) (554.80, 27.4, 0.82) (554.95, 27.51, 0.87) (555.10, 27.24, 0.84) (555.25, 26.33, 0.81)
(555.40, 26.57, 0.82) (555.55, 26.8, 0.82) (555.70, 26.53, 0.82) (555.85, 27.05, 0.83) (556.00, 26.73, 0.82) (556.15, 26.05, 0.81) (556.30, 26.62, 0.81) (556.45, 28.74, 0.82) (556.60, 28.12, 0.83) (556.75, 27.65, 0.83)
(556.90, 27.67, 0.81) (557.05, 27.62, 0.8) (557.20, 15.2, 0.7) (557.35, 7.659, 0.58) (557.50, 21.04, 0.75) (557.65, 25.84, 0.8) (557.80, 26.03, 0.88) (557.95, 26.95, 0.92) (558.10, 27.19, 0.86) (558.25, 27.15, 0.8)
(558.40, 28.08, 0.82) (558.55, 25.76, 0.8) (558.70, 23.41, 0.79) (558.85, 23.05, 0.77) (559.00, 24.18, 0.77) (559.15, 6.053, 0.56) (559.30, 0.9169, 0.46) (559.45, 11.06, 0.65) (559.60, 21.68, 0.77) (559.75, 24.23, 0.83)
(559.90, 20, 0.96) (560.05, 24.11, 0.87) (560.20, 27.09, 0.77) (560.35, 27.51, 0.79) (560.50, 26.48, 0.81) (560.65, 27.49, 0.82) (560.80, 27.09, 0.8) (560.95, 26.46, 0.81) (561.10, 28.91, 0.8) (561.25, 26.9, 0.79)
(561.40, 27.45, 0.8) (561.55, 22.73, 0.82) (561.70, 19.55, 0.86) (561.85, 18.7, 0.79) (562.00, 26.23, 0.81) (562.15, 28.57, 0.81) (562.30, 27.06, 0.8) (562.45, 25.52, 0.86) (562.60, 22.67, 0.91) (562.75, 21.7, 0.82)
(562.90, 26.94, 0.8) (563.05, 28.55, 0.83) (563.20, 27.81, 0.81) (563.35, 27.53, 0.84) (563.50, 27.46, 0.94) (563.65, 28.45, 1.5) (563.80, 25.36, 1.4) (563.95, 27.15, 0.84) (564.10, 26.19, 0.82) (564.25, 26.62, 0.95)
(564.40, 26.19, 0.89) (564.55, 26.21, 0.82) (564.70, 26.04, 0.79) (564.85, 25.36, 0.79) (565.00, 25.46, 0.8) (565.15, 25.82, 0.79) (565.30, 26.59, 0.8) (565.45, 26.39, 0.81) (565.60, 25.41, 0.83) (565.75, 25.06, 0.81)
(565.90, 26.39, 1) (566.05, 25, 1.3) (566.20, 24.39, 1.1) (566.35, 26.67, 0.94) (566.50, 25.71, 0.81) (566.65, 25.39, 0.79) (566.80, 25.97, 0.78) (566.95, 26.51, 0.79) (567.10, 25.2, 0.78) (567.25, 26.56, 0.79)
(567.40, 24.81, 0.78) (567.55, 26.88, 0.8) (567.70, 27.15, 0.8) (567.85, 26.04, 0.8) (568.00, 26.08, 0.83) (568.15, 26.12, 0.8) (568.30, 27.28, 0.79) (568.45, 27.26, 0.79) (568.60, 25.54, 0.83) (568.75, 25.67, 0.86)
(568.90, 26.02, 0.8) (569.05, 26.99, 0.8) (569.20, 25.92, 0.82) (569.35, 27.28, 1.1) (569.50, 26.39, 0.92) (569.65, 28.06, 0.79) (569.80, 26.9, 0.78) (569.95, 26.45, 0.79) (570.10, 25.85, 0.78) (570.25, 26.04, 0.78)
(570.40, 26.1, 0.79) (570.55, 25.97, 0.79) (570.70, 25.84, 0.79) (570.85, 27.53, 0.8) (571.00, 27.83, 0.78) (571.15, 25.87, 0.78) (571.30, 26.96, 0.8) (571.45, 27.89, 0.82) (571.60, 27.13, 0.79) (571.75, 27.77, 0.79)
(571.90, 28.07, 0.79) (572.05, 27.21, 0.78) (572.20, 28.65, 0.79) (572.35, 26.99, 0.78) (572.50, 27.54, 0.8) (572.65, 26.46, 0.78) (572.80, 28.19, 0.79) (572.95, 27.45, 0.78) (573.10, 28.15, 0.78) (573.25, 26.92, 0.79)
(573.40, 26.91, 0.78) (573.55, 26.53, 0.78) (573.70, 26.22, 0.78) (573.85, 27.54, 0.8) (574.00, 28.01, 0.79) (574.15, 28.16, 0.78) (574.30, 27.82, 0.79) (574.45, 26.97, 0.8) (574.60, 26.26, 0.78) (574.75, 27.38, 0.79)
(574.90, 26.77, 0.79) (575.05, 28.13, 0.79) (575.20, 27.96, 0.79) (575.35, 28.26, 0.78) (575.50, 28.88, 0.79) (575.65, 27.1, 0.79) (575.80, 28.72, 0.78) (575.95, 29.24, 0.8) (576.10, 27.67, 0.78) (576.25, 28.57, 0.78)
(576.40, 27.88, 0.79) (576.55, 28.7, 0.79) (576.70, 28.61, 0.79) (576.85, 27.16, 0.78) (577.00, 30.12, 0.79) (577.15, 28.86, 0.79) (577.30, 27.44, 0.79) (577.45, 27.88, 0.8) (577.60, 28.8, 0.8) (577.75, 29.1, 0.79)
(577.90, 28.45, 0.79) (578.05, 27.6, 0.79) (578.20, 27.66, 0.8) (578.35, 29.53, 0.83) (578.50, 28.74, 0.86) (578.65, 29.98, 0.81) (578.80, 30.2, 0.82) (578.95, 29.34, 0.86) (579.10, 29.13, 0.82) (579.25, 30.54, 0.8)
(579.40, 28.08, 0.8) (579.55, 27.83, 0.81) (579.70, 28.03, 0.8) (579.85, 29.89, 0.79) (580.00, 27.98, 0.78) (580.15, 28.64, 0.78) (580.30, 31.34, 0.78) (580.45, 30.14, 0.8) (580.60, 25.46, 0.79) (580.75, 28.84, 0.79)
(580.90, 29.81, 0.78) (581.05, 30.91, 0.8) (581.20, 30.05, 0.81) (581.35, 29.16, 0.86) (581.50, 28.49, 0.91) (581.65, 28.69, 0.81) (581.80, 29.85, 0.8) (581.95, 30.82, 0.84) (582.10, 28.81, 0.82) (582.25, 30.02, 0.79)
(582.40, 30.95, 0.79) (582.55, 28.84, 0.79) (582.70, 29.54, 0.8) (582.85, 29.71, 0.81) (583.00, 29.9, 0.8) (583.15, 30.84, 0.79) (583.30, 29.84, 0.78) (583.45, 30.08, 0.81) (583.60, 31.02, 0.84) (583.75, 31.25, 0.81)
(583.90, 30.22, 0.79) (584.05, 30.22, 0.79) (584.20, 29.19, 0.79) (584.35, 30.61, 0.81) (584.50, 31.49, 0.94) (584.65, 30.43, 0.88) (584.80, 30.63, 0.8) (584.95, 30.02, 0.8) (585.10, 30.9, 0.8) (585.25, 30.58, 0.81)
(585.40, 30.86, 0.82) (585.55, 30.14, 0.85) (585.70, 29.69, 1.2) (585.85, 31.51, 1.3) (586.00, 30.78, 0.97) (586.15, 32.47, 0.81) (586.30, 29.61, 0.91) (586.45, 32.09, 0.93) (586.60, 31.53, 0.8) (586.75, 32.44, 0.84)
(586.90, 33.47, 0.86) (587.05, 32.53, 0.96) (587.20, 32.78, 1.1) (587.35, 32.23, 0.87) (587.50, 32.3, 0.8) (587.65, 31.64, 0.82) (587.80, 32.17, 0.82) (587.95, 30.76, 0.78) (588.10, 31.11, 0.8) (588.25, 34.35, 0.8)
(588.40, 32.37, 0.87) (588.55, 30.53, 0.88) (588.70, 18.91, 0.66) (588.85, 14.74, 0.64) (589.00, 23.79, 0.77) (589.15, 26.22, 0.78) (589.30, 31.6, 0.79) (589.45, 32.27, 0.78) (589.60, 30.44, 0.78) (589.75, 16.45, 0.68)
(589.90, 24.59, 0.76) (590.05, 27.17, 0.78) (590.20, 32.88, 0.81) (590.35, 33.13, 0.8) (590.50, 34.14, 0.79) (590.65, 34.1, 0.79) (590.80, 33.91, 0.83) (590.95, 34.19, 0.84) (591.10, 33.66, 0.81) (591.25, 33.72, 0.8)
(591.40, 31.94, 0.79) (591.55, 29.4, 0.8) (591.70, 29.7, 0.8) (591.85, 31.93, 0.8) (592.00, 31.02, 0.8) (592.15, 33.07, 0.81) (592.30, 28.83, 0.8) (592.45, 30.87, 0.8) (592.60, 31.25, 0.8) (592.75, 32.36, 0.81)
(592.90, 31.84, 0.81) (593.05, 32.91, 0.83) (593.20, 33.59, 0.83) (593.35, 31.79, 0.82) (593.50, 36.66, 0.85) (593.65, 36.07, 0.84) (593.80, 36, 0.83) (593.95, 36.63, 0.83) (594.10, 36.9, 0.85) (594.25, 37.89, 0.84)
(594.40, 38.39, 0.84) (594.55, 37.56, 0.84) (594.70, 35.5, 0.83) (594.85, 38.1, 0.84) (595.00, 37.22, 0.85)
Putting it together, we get 0.17 mag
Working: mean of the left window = 32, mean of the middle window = 25.5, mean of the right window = 27.8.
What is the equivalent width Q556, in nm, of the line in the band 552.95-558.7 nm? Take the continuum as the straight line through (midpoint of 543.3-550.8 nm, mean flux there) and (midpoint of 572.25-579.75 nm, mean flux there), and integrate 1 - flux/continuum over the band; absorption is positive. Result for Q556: 0.715 nm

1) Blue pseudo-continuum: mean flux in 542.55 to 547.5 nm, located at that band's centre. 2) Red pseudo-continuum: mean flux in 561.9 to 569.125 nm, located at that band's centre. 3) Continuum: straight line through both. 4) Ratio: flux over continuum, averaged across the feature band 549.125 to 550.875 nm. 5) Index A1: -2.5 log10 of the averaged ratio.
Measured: 0.30 mag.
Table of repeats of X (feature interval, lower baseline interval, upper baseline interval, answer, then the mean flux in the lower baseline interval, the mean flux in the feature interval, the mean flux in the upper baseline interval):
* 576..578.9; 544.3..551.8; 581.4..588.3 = 0.07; 29.4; 28.6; 30.8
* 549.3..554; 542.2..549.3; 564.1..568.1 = 0.21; 32.2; 25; 25.9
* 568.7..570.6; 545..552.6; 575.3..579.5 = 0.09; 28.7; 26.5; 28.6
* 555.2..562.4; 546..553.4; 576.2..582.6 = 0.18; 27.9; 24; 29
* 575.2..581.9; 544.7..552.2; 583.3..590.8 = 0.04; 29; 28.8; 30.1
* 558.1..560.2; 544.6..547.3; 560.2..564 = 0.31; 32.3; 20.5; 26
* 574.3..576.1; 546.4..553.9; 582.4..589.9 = 0.05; 27.6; 27.8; 29.9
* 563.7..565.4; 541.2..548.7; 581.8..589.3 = 0.19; 32.1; 26.1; 30.2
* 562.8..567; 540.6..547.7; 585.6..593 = 0.19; 32.1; 26.3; 30.5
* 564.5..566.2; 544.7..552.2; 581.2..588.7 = 0.16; 29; 25.7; 30.7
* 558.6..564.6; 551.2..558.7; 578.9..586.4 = 0.12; 25.9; 24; 29.9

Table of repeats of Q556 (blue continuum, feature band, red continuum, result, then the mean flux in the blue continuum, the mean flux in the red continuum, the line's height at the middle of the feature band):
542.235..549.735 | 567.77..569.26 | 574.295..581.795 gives 0.17 nm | 32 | 28.6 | 29.6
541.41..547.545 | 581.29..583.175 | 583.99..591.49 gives 0.06 nm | 32.3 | 30.4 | 30.6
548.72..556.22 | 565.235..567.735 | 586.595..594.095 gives 0.18 nm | 26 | 31.1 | 27.9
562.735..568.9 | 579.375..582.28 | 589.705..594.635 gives 0.07 nm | 26.2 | 32.7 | 29.9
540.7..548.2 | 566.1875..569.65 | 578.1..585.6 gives 0.49 nm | 32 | 29.7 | 30.6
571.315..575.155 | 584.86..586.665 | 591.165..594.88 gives 0.03 nm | 27.4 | 33.7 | 31.4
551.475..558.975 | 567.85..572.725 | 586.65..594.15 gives 0.22 nm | 25.8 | 31.1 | 28.1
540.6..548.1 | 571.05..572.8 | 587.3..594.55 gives 0.24 nm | 32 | 31.4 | 31.6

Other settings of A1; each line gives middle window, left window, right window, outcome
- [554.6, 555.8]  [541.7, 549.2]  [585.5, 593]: 0.176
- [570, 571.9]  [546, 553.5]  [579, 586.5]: 0.093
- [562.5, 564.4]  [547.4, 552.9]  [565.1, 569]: -0.006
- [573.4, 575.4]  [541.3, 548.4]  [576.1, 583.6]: 0.086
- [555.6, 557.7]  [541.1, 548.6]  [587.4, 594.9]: 0.290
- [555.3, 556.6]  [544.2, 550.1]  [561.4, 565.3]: 0.052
